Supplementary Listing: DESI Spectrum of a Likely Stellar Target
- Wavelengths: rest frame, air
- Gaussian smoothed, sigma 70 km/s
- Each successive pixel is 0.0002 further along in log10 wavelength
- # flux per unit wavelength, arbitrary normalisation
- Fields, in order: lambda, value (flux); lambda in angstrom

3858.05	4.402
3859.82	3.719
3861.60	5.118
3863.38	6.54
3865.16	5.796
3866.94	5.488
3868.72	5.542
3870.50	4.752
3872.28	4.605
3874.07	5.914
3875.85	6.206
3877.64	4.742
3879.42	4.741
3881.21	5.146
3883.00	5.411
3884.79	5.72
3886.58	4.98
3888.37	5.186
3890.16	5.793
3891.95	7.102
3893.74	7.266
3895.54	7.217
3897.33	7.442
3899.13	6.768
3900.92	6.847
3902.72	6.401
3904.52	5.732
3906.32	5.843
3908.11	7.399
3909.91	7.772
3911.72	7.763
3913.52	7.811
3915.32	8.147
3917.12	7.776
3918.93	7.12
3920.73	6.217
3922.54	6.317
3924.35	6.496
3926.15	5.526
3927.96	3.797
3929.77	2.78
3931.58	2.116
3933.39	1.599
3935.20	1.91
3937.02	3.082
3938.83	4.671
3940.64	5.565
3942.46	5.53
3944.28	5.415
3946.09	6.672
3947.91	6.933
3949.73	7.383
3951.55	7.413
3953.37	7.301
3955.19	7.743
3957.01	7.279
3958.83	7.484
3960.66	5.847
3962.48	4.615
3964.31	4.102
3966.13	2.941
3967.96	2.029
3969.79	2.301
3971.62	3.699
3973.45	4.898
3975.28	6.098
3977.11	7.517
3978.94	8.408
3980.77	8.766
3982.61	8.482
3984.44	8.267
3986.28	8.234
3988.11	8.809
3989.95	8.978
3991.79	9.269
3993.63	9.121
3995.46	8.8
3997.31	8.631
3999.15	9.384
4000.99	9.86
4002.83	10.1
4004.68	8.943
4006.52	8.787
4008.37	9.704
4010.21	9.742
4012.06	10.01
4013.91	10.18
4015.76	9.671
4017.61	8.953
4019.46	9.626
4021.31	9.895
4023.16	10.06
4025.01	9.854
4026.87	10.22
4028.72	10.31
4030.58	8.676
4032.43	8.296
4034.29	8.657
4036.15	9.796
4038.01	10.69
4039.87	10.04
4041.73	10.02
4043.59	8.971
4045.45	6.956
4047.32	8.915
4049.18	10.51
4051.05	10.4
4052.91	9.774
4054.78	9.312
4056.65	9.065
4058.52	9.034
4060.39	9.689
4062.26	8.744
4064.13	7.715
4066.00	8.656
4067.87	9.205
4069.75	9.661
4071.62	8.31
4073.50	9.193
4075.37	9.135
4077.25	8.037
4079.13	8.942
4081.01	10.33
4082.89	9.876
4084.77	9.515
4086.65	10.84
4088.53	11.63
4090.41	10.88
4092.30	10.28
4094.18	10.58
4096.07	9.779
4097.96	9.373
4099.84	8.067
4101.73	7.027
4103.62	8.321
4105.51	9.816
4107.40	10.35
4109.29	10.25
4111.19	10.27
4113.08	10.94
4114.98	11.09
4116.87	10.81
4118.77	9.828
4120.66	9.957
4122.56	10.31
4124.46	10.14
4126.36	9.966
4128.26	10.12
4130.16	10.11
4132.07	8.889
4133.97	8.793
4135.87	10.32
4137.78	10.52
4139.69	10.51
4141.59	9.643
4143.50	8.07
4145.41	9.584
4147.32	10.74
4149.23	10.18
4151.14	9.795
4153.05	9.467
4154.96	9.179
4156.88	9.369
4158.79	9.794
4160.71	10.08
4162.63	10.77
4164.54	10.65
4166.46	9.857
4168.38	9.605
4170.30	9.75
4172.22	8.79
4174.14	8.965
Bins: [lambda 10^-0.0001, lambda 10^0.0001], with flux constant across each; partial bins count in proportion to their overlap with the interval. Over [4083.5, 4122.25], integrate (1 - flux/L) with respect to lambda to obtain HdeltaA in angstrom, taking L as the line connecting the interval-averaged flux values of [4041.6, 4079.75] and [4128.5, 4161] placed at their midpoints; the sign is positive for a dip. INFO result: -2.5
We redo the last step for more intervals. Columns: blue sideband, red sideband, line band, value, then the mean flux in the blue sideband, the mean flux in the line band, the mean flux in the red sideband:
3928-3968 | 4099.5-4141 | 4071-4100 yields -2.7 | 5.06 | 9.73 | 9.86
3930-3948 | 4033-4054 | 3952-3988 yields -2.7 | 4.18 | 6.19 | 9.5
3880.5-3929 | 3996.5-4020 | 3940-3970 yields 8.1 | 6.48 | 5.76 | 9.51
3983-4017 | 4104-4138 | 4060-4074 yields 1.2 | 9.24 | 8.86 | 10.1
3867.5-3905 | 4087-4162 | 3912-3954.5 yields 6.8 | 5.88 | 5.59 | 9.88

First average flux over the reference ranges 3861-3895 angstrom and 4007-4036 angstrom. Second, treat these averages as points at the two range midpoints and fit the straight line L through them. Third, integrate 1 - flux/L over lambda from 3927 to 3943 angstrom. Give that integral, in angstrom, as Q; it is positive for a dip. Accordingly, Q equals 8.4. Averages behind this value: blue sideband 5.6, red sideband 9.58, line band 3.41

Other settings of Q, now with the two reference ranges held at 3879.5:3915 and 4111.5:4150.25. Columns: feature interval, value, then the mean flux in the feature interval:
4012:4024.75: -2.2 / 9.76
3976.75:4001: -2.6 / 8.74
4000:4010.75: -1.8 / 9.52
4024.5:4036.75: -1.2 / 9.37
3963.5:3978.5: 6.5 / 4.33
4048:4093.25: -2.0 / 9.53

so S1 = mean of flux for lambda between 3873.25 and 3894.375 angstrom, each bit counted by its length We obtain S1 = 5.67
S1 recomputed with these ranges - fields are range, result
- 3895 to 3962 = 6.07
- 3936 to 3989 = 6.11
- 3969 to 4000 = 7.65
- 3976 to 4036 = 9.19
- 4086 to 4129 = 10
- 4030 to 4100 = 9.43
